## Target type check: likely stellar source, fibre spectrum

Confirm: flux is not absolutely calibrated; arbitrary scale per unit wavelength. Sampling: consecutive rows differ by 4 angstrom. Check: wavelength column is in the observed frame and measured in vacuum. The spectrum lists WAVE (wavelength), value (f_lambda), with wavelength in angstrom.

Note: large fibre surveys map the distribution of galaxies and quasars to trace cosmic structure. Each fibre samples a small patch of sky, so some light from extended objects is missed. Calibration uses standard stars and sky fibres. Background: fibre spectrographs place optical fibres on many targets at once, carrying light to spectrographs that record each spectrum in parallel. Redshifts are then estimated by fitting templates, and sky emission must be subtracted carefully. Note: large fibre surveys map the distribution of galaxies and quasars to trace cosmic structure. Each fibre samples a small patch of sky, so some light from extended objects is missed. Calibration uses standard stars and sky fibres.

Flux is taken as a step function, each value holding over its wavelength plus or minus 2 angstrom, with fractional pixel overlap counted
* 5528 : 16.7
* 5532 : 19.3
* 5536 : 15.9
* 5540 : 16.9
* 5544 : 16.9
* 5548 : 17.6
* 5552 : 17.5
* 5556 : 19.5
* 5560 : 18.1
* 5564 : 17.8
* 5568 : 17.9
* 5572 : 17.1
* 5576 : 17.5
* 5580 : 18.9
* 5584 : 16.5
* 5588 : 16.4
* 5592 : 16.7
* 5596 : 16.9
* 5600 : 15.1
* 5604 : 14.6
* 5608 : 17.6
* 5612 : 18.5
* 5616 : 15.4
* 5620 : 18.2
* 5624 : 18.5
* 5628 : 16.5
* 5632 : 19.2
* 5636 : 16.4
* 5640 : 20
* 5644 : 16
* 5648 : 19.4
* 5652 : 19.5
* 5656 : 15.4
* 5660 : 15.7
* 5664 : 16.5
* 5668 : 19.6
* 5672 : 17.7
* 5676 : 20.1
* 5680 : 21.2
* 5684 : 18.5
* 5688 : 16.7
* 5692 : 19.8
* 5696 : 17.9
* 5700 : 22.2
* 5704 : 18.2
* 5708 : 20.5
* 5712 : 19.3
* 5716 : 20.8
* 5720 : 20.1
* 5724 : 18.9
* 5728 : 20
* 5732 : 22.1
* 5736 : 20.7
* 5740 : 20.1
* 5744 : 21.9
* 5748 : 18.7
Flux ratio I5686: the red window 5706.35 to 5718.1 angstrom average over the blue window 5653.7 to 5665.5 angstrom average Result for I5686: 1.27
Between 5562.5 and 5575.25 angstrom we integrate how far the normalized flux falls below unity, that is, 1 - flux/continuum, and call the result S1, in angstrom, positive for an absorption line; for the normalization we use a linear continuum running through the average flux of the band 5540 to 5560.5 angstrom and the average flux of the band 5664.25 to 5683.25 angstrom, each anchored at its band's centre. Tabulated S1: 0.3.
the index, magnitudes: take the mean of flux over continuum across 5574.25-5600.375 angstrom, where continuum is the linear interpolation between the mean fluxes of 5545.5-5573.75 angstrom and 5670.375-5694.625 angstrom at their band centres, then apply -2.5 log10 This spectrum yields 0.074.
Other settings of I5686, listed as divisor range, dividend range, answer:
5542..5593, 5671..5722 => 1.11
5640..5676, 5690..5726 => 1.11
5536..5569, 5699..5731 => 1.13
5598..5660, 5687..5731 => 1.13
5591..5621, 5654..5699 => 1.10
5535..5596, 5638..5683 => 1.05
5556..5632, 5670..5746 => 1.15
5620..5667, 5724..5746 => 1.18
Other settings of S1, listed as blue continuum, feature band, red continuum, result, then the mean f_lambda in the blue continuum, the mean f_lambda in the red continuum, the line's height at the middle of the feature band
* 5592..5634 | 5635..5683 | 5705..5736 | 0.59 angstrom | 17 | 20.2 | 18.4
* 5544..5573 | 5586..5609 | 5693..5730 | 2.77 angstrom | 17.9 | 19.8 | 18.4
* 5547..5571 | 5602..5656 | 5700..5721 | 3.87 angstrom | 18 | 20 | 18.9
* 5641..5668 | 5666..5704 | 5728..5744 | -1.08 angstrom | 17.4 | 21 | 18.7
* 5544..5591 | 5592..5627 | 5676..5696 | 2.54 angstrom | 17.7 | 19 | 18.1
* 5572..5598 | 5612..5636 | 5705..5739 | 0.64 angstrom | 17.1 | 20.2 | 18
